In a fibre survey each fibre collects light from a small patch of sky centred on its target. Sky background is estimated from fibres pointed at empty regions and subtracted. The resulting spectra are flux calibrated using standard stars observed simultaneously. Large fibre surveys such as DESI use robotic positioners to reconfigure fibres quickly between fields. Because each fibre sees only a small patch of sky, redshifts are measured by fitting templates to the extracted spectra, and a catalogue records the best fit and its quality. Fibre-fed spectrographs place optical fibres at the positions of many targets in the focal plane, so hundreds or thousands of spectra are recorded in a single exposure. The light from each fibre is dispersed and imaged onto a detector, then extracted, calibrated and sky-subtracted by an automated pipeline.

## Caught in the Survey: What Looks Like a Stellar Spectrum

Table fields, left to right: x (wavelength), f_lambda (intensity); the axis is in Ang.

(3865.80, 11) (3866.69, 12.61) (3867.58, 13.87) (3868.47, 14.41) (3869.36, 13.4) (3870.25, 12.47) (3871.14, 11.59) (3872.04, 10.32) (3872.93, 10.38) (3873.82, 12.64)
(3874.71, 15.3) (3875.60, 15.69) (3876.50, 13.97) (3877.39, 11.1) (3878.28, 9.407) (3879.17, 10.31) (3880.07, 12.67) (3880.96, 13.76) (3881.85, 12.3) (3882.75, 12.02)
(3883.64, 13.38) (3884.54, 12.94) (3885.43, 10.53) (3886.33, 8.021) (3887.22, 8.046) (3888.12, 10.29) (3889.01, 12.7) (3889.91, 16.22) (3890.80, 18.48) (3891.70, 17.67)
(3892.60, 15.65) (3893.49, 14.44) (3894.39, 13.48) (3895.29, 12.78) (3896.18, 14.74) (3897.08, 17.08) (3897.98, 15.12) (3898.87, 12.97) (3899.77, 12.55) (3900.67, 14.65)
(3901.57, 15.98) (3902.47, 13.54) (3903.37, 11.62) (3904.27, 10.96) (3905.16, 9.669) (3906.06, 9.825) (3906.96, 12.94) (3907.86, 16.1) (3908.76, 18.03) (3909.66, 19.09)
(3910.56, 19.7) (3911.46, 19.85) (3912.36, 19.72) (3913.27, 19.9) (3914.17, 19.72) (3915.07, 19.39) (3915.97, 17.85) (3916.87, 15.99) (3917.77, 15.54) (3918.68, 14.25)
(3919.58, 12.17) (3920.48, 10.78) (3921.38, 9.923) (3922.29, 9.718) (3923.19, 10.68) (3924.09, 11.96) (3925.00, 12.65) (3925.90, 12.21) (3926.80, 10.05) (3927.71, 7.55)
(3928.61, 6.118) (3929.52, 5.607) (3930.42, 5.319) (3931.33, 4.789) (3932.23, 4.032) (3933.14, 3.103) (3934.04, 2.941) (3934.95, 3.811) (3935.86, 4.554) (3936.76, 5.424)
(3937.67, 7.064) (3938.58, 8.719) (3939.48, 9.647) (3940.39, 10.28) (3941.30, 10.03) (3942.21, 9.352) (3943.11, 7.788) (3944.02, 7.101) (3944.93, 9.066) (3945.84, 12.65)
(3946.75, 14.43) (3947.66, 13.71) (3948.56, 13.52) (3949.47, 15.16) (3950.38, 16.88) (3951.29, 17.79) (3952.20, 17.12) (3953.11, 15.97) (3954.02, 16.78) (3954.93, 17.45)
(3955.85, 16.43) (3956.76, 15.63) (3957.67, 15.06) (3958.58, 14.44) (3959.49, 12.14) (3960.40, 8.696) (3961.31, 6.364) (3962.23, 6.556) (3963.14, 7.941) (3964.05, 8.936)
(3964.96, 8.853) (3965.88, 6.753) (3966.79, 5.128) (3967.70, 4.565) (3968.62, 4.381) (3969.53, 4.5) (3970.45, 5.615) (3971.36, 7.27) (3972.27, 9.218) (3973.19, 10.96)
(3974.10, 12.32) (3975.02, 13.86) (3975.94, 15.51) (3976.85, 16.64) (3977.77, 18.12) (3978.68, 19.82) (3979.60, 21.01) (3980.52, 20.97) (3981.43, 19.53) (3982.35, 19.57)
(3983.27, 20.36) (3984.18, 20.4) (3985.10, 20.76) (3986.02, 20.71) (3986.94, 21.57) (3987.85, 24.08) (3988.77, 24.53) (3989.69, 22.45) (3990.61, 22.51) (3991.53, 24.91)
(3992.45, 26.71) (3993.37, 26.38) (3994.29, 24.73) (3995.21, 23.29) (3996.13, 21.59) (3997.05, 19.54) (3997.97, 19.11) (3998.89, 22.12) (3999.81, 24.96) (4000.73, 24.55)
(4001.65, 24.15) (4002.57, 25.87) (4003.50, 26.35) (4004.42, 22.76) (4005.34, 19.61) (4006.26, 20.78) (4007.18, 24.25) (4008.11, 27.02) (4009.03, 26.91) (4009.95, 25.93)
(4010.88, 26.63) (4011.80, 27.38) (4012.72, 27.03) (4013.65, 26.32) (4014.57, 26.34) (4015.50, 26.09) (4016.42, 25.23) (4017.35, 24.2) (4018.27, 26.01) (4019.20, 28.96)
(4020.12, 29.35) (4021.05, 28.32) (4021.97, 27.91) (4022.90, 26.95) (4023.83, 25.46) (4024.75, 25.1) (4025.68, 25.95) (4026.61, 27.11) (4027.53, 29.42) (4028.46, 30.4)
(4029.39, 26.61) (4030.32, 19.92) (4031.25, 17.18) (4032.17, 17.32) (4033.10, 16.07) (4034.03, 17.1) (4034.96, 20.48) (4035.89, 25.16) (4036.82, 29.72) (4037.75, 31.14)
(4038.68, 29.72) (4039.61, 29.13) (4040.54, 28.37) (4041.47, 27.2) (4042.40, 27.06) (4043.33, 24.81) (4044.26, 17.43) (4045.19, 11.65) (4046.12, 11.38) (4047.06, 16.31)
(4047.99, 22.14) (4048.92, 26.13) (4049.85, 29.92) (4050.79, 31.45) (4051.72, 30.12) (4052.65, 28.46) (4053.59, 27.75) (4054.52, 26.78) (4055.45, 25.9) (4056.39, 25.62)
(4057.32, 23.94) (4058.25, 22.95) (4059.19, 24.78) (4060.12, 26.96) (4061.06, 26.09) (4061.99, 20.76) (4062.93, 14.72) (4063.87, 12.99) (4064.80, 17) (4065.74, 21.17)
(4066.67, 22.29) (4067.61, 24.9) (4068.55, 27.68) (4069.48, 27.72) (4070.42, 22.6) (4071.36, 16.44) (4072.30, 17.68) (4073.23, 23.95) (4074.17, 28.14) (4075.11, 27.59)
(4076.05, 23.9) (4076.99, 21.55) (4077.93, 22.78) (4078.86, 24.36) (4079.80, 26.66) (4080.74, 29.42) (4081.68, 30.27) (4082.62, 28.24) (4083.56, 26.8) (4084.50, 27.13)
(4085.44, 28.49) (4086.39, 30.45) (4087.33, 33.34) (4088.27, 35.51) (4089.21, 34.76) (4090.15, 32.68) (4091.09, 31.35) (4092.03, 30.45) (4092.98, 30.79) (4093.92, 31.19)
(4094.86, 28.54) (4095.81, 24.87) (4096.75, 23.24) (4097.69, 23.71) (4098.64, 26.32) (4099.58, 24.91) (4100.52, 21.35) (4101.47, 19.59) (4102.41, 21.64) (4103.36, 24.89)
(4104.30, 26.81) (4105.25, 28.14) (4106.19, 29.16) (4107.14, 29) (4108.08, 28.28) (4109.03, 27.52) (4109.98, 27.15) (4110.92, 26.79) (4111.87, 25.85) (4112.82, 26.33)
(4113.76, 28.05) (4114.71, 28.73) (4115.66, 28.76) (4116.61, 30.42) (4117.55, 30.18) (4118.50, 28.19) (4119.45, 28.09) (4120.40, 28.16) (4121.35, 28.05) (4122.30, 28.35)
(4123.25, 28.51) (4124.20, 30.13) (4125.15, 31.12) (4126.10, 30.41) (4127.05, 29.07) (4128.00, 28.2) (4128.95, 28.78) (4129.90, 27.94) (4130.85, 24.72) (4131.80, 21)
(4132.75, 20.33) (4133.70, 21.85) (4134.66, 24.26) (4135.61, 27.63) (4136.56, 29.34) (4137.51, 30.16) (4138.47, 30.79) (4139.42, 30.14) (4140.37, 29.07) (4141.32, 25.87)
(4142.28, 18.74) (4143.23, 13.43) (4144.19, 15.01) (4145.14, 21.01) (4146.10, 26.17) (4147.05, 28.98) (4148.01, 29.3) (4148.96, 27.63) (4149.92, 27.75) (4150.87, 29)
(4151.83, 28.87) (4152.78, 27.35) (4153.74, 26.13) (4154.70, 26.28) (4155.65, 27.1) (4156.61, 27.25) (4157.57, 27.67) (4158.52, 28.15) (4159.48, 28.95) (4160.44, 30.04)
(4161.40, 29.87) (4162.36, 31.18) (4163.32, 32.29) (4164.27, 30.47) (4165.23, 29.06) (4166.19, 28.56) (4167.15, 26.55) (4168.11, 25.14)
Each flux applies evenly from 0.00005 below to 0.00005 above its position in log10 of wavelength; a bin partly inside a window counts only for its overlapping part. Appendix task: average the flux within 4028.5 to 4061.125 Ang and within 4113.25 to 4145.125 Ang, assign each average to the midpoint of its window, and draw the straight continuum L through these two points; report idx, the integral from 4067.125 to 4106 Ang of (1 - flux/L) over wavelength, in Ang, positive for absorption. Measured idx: -1.9 Ang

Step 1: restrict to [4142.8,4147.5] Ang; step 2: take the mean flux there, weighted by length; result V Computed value 20.9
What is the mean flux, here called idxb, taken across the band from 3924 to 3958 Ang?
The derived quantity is 10.4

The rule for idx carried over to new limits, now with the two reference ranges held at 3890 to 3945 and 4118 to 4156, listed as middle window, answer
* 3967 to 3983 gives 2.8 Ang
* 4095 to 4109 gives -0.6 Ang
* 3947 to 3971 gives 5.3 Ang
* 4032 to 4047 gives -1.9 Ang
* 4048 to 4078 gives -3.4 Ang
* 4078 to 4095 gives -4.9 Ang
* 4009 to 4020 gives -4.8 Ang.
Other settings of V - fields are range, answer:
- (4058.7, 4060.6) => 25.8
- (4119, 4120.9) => 28.1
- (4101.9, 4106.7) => 26.1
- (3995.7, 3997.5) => 20.6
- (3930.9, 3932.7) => 4.4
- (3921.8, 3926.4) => 11.4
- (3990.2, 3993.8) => 25.1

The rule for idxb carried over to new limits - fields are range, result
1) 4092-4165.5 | 27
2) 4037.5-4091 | 25.2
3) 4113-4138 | 27.7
